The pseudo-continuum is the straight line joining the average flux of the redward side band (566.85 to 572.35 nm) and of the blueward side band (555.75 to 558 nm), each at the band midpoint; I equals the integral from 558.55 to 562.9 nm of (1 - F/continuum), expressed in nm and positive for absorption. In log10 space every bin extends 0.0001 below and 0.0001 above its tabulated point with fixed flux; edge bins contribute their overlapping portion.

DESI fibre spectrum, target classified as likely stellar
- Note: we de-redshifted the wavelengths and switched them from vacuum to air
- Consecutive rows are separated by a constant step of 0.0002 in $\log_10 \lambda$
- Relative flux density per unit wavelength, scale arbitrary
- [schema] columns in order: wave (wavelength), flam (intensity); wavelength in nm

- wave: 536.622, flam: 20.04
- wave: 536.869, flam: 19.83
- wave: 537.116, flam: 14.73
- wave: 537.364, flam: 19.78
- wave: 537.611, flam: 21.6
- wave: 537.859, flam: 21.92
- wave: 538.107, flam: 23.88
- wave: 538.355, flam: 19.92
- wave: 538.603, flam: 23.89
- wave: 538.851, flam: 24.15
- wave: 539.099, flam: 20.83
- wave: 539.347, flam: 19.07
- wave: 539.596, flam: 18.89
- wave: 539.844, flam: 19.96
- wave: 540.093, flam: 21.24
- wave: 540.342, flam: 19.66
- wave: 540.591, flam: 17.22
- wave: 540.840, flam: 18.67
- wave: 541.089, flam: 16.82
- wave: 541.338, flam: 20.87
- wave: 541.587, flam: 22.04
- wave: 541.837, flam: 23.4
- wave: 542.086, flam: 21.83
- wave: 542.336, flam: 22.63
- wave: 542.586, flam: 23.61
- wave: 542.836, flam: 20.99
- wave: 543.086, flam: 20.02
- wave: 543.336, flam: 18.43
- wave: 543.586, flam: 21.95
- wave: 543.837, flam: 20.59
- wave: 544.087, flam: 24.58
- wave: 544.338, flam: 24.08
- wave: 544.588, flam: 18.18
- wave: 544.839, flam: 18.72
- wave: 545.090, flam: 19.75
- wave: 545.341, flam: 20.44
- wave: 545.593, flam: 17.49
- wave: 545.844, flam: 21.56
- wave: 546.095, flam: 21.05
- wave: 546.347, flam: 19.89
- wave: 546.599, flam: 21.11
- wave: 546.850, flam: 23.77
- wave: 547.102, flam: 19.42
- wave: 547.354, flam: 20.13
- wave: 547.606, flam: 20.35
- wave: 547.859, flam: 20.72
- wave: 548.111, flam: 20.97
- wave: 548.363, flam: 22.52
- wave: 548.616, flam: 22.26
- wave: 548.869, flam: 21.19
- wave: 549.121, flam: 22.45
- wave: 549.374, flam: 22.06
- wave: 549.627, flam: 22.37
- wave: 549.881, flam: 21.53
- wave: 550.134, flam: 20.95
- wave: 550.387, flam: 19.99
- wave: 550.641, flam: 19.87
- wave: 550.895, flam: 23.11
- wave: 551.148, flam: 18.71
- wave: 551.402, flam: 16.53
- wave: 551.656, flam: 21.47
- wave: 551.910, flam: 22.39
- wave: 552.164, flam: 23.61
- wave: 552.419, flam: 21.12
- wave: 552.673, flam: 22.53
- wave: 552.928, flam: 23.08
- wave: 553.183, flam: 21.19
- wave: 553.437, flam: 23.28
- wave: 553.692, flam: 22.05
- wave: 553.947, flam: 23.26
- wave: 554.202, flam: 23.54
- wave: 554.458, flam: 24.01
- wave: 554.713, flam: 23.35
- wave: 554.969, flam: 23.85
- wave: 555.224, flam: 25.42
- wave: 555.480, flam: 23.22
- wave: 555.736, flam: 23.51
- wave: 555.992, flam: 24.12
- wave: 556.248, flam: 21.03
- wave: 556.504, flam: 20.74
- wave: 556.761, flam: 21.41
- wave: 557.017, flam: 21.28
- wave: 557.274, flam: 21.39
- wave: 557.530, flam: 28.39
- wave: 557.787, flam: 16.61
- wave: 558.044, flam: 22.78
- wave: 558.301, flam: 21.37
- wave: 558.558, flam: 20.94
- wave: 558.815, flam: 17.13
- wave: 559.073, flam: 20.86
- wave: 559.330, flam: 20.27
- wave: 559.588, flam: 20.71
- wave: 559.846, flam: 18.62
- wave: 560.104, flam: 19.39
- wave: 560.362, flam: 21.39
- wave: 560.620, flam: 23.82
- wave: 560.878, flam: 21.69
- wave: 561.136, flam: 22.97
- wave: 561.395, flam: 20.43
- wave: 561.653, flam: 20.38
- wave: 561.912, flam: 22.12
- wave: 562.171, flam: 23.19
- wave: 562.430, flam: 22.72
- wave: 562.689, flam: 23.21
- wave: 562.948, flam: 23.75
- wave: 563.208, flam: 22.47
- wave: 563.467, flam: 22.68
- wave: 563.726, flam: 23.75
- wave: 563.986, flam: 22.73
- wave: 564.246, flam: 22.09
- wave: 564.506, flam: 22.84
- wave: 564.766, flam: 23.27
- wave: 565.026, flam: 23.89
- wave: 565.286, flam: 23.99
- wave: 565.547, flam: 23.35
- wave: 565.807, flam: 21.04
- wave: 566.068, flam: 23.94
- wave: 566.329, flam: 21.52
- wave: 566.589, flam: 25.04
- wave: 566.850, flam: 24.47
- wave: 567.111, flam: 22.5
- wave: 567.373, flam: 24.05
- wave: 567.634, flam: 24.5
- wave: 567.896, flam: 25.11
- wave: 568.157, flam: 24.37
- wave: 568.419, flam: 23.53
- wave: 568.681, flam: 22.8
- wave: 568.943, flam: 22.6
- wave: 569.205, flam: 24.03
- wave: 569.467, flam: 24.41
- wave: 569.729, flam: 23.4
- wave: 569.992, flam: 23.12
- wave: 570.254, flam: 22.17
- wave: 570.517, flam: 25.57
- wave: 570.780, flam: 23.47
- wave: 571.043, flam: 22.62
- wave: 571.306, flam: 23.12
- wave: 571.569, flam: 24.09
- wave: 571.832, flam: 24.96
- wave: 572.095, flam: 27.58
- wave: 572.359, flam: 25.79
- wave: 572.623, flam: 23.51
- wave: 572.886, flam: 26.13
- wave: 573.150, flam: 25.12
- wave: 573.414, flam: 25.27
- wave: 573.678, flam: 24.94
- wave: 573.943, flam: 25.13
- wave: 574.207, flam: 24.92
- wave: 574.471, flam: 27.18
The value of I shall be 0.26 nm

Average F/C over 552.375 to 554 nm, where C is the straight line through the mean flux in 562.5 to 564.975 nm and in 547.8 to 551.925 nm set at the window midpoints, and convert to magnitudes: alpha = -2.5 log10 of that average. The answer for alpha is -0.041 mag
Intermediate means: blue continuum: 21.1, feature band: 22.4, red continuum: 23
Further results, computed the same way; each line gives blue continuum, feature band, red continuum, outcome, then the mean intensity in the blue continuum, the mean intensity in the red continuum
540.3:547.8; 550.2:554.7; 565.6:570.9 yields -0.01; 20.7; 23.6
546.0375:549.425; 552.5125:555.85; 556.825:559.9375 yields -0.11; 21.3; 20.9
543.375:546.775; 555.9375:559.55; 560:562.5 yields 0.02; 20.7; 21.8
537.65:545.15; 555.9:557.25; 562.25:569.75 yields 0.04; 20.9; 23.4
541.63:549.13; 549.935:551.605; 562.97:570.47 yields 0.09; 21.1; 23.4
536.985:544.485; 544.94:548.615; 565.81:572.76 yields 0.04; 20.9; 23.9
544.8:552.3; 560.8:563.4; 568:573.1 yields 0.03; 20.9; 24.1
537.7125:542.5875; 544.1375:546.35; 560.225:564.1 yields 0.05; 21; 22.5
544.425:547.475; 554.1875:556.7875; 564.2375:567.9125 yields -0.07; 20.2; 23.4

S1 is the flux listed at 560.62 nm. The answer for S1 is 23.82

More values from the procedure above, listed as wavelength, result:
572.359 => 25.79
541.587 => 22.04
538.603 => 23.89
